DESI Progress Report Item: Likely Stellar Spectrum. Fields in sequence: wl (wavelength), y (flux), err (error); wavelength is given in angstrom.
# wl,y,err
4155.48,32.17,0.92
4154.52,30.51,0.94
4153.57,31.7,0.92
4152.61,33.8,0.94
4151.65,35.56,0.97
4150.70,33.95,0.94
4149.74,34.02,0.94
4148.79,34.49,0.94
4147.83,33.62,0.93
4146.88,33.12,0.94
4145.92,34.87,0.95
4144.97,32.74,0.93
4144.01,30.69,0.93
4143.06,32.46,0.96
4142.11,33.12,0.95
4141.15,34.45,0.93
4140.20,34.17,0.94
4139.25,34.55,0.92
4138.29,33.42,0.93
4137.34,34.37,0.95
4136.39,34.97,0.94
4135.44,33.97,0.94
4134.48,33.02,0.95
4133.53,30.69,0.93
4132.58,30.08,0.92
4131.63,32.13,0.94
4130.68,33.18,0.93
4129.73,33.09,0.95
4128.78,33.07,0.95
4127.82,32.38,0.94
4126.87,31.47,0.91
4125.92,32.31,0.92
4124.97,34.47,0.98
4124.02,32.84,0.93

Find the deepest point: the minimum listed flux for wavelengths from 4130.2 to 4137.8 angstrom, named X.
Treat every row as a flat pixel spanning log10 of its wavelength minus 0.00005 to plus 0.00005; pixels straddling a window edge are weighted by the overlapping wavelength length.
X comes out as 30.08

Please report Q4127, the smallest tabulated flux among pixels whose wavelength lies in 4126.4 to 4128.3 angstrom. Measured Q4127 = 31.47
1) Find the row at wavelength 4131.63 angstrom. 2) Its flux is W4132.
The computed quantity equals 32.13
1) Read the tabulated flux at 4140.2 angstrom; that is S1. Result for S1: 34.17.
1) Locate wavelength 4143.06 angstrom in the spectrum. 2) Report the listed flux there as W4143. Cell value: 32.46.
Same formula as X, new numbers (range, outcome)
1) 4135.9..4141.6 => 33.42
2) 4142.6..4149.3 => 30.69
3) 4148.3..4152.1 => 33.95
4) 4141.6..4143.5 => 32.46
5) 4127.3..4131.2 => 32.38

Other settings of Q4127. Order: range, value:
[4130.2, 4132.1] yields 32.13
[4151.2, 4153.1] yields 33.8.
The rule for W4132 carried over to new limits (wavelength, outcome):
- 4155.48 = 32.17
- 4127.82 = 32.38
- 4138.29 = 33.42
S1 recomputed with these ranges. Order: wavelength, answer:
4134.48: 33.02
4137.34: 34.37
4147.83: 33.62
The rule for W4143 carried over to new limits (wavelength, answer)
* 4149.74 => 34.02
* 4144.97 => 32.74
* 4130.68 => 33.18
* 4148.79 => 34.49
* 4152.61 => 33.8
